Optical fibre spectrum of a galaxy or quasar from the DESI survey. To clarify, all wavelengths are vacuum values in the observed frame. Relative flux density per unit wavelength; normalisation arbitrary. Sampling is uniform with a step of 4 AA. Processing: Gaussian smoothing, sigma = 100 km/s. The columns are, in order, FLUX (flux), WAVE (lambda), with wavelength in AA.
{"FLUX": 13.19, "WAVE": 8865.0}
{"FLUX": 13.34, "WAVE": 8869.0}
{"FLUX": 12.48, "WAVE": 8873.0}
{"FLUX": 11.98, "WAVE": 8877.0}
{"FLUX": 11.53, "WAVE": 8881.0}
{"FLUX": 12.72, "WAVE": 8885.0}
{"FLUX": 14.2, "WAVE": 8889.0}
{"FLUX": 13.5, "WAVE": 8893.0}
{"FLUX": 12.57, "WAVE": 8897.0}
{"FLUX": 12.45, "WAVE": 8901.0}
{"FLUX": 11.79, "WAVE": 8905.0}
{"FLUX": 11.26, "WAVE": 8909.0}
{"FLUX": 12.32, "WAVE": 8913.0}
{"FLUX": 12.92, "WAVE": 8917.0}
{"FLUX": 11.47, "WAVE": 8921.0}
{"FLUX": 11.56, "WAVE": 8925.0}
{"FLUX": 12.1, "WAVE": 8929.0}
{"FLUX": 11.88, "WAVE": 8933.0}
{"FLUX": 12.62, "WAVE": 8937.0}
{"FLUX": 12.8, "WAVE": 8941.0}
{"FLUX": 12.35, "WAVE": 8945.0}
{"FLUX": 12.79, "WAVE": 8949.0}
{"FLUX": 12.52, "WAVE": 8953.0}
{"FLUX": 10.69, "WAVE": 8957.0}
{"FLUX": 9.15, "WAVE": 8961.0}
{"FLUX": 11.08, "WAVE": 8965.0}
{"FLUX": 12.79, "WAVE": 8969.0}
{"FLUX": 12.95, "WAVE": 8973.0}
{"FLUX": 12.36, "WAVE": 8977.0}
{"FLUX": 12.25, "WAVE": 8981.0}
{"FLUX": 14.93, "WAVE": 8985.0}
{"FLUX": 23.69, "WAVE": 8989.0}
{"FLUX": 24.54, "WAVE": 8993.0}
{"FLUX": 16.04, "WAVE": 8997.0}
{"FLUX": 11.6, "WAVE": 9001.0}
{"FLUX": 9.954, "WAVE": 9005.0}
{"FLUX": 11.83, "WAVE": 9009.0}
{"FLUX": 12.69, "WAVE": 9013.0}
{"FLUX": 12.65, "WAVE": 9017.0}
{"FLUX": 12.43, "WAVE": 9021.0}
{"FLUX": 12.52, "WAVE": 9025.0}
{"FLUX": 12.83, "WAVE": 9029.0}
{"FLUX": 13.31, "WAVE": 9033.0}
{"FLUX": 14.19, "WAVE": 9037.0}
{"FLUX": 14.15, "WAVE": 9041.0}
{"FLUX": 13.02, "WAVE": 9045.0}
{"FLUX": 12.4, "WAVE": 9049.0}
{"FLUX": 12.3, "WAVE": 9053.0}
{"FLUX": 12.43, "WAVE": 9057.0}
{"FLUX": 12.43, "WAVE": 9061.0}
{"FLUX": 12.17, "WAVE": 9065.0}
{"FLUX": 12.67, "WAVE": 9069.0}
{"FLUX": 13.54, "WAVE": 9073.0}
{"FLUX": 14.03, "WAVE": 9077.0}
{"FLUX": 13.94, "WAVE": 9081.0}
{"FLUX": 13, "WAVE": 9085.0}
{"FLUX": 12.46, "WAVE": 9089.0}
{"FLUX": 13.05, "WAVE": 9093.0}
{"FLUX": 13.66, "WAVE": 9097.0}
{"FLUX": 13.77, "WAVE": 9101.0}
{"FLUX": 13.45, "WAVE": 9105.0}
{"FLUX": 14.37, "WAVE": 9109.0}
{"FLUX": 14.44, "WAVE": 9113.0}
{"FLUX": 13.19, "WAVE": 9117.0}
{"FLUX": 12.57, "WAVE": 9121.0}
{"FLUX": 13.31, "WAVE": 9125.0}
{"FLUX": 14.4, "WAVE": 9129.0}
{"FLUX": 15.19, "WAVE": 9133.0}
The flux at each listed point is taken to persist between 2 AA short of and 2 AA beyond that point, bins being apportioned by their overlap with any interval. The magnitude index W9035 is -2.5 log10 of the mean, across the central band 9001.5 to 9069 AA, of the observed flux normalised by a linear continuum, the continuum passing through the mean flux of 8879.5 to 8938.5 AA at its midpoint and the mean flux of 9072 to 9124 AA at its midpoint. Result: 0.05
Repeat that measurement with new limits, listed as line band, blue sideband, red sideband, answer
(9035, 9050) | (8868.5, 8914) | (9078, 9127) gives -0.027 mag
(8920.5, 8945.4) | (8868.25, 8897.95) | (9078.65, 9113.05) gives 0.071 mag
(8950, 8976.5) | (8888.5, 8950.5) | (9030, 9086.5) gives 0.088 mag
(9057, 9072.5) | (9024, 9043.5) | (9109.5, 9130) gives 0.080 mag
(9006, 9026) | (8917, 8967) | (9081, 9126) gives 0.021 mag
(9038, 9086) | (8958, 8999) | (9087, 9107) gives 0.058 mag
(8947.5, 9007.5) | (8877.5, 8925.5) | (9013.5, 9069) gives -0.098 mag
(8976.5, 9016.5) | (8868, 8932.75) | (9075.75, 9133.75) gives -0.160 mag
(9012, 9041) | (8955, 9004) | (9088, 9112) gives 0.075 mag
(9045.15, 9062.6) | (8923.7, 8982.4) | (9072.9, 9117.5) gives 0.057 mag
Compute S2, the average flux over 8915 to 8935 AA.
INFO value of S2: 12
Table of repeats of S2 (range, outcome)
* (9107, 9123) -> 13.6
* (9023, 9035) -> 12.9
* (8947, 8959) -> 12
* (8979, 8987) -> 13.6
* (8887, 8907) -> 12.9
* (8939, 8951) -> 12.6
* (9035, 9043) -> 14.2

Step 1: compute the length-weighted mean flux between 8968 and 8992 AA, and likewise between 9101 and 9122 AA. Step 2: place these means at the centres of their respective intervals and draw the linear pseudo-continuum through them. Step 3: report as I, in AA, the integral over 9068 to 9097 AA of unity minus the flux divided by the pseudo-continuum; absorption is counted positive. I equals 1.5 AA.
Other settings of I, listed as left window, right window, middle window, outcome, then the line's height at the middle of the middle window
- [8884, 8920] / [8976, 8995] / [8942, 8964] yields 5.9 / 15.8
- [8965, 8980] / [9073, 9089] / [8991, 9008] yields -3.5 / 12.7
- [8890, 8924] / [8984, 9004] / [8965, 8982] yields 4.3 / 16.6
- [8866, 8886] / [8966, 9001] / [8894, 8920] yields 2.2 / 13.4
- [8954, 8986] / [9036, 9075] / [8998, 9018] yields 0.7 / 12.4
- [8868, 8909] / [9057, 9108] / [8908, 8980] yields 4.2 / 12.7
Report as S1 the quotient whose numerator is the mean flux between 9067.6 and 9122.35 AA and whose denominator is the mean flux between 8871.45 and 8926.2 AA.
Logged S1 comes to 1.09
